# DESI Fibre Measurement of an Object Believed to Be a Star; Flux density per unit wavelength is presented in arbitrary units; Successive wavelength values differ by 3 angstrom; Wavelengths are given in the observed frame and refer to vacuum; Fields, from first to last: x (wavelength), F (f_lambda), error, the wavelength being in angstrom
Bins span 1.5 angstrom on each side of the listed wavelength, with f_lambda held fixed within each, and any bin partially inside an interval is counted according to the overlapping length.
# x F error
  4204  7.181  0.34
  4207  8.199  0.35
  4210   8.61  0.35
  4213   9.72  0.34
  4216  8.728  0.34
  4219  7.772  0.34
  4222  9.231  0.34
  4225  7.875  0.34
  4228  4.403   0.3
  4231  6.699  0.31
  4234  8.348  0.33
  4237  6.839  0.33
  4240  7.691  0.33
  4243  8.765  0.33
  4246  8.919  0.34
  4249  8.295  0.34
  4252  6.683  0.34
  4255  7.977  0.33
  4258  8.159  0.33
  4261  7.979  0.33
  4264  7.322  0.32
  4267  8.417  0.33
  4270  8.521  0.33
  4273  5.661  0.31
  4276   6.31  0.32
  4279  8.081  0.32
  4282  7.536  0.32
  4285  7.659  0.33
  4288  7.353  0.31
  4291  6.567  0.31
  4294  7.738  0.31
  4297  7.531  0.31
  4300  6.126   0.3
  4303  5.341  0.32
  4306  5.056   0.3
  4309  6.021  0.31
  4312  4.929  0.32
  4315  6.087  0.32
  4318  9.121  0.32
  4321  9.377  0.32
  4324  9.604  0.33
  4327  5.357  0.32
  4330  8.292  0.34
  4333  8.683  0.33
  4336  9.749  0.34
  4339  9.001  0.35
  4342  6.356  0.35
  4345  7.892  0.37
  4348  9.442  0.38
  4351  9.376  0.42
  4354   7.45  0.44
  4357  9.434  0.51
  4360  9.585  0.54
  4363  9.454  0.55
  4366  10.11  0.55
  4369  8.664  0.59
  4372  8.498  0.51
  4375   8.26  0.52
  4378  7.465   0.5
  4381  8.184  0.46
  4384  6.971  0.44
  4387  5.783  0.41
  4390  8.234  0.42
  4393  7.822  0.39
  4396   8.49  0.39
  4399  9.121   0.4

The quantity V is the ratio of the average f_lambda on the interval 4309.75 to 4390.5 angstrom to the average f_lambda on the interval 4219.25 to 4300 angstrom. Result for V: 1.09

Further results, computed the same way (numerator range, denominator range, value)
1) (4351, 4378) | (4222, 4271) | 1.15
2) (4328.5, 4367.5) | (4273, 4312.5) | 1.33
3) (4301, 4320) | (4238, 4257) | 0.77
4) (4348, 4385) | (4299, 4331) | 1.27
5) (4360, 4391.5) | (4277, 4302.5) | 1.14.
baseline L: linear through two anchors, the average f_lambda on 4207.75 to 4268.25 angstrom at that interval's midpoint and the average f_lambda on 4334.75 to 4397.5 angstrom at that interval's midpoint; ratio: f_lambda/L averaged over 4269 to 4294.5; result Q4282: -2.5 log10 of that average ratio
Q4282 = 0.12 mag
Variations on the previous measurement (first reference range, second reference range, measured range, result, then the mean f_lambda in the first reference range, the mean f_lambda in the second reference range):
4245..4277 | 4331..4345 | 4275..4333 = 0.137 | 7.66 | 8.38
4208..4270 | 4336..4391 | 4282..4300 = 0.119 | 7.94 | 8.38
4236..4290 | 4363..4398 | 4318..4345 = -0.052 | 7.67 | 8.12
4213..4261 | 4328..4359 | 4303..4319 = 0.343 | 7.83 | 8.53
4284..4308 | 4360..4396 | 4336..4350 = -0.116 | 6.64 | 8.21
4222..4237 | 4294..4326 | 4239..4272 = -0.146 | 7.07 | 6.93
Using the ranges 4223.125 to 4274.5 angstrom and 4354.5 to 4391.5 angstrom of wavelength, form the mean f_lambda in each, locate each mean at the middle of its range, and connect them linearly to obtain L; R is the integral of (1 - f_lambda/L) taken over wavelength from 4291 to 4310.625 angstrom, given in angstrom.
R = 3.9 angstrom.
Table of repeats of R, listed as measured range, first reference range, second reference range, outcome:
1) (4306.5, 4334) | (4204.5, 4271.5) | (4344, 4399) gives 2.86 angstrom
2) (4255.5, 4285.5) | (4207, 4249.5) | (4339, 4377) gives 2.36 angstrom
